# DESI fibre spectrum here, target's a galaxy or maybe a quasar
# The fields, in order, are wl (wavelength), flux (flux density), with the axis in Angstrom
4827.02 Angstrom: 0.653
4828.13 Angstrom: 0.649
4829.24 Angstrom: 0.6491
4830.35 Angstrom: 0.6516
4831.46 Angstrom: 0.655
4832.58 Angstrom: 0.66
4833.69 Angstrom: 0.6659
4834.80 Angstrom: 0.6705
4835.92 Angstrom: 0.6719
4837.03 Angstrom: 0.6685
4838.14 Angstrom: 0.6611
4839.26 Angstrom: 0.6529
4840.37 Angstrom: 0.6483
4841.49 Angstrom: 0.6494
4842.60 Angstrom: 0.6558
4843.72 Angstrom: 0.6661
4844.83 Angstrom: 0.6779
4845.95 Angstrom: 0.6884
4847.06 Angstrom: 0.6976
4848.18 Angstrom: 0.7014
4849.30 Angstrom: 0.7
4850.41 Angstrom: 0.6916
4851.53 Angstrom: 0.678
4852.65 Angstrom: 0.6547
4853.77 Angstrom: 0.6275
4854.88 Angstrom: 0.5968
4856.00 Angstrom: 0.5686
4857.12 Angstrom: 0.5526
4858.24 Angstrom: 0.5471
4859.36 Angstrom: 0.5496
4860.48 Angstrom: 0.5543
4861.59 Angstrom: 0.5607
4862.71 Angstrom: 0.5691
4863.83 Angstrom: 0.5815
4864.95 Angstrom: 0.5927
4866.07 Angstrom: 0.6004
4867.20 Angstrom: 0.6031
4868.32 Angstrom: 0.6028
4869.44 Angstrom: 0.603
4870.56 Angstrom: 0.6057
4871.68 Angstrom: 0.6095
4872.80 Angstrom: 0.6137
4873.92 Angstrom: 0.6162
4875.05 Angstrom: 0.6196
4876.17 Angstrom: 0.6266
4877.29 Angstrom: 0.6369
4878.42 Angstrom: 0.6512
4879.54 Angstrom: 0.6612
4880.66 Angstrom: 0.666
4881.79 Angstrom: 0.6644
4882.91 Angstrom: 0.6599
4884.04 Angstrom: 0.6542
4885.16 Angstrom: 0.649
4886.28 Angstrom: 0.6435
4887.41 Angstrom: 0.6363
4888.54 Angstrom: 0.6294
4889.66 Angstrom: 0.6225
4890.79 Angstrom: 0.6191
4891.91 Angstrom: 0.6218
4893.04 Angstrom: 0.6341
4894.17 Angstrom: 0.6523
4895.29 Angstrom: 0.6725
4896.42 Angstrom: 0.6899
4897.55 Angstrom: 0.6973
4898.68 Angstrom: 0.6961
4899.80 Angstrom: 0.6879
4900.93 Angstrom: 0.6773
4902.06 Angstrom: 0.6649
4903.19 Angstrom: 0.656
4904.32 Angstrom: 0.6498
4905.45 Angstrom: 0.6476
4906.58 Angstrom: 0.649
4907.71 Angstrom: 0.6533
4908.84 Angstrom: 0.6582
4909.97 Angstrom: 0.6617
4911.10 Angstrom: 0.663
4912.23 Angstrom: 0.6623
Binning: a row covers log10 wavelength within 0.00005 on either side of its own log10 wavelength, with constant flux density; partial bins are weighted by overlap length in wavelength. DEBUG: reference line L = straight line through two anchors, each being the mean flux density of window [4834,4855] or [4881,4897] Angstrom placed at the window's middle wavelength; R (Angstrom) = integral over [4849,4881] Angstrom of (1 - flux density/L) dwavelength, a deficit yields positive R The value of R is 2.3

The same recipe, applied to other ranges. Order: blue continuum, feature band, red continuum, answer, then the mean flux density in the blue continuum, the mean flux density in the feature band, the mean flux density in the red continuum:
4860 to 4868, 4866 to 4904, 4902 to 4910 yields -1.6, 0.581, 0.643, 0.654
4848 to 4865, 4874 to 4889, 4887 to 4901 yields -0.1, 0.606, 0.645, 0.656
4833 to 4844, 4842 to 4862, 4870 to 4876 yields 0.3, 0.661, 0.632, 0.614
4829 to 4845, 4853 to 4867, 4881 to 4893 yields 1.6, 0.66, 0.577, 0.64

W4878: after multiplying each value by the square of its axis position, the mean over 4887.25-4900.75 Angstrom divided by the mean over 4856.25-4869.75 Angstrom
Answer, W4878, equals 1.15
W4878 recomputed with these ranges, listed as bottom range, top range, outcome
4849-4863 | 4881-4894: 1.08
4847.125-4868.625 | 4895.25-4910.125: 1.12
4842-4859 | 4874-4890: 1.01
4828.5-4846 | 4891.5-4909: 1.03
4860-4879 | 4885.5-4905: 1.10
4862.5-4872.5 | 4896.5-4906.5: 1.14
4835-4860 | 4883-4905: 1.04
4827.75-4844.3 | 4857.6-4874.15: 0.90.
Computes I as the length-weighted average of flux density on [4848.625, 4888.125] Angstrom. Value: 0.619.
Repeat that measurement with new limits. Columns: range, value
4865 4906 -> 0.642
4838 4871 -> 0.624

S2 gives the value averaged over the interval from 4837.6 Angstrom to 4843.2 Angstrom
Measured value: 0.653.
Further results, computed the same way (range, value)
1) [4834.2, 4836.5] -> 0.671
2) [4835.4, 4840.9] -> 0.661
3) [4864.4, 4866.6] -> 0.597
